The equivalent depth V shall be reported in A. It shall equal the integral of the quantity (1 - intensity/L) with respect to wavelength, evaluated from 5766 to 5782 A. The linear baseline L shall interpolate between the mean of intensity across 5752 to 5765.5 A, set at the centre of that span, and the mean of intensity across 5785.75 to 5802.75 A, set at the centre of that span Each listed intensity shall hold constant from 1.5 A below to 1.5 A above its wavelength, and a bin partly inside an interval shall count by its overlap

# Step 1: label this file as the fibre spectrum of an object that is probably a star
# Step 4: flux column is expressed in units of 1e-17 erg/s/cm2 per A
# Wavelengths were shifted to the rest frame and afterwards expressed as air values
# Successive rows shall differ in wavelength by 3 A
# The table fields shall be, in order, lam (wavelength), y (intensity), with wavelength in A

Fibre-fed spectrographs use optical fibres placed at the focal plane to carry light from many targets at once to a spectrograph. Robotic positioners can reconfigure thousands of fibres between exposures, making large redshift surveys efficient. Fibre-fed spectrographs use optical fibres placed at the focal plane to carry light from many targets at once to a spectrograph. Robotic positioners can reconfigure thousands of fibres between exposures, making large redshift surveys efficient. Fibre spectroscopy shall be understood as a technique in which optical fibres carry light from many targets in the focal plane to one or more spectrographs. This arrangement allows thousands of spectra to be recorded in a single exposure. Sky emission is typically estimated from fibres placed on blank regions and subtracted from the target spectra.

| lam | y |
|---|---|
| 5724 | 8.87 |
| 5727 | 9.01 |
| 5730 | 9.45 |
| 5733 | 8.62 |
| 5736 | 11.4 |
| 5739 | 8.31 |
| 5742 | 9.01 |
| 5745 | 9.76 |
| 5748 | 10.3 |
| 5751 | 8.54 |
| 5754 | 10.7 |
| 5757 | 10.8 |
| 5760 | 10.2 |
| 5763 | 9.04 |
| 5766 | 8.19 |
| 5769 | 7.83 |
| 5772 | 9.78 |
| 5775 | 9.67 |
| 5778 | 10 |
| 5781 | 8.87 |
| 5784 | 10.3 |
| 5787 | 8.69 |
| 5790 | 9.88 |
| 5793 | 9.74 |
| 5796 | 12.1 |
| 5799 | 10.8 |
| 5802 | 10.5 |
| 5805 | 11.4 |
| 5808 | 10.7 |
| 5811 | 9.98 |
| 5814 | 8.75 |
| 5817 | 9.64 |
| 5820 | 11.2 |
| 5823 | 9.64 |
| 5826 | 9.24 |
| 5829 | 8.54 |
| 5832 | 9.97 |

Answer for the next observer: 1.5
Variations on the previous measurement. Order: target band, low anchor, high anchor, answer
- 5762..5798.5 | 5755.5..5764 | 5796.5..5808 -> 3.37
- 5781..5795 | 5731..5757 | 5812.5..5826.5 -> 0.05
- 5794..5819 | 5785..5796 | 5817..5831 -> -1.86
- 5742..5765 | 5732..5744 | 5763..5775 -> -1.84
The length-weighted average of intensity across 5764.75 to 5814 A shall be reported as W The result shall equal 9.88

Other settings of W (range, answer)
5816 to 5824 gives 10.2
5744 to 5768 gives 9.65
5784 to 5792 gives 9.5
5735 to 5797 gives 9.64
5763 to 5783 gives 9.09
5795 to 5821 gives 10.5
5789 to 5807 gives 10.8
